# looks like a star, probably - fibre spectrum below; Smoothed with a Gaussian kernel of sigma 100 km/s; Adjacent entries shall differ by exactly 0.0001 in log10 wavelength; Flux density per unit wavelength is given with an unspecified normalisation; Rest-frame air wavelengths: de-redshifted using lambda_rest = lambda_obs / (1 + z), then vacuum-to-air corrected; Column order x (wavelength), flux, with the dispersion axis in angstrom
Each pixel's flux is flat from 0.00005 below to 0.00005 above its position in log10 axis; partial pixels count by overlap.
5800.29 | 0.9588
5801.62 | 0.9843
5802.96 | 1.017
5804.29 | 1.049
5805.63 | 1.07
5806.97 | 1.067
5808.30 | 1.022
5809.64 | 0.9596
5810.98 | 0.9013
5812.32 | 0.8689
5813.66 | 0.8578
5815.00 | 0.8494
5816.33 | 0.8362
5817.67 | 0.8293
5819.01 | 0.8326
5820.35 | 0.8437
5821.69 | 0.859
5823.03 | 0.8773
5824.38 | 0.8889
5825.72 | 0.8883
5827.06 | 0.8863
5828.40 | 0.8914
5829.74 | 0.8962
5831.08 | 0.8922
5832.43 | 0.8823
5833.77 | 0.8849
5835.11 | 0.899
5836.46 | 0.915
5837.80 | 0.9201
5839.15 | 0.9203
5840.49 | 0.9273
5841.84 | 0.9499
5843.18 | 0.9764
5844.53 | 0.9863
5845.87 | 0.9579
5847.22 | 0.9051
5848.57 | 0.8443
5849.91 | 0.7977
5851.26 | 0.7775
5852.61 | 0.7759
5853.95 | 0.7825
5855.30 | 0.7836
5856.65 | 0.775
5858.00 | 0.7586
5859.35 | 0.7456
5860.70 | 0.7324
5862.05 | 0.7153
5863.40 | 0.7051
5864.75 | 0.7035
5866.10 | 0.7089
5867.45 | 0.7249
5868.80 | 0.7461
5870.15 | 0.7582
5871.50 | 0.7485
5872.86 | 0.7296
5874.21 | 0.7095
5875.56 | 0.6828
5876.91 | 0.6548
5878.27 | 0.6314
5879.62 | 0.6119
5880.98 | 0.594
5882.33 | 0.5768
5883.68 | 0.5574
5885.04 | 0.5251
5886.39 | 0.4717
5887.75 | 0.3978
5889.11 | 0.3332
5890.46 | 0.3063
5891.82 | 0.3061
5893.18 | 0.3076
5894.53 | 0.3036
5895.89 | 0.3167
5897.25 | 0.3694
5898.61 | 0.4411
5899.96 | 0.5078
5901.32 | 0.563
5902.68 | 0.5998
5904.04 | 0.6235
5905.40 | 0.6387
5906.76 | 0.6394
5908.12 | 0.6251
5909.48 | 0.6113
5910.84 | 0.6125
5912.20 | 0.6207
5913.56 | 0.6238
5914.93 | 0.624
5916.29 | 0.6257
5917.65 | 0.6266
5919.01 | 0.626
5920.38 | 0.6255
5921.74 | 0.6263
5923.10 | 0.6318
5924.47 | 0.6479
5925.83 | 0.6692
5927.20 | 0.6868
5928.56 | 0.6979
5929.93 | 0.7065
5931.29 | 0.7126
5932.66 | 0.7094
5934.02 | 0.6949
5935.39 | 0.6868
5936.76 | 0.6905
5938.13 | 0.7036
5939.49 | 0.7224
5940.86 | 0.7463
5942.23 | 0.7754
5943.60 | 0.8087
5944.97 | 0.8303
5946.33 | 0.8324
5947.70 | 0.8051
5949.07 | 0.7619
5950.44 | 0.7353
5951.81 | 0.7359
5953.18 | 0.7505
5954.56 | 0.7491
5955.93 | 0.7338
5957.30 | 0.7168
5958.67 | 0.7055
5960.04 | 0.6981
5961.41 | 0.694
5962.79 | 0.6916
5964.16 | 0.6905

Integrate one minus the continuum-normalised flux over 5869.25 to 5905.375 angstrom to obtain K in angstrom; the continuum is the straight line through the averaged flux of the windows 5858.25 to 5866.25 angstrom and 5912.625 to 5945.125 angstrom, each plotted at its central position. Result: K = 9.2 angstrom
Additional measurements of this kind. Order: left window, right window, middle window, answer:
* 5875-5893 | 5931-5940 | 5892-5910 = 2.41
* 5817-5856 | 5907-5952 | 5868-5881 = 1.79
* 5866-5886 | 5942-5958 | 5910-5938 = 2.81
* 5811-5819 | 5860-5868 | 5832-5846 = -2.58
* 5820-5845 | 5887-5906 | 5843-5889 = -3.94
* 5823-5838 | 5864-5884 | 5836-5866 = -1.40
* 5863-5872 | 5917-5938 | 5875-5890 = 3.58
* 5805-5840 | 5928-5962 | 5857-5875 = 2.41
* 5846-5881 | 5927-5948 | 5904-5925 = 3.19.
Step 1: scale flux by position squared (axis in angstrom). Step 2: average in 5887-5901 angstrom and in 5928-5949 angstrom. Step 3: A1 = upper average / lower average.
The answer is 2.1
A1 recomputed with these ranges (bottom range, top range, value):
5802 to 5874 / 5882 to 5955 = 0.74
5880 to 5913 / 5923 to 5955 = 1.50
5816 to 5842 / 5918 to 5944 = 0.81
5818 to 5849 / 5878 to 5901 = 0.50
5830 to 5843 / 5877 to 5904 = 0.52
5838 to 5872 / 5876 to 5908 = 0.62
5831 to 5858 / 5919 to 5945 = 0.82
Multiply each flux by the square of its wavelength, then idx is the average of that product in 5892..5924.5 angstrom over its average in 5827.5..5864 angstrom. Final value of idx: 0.67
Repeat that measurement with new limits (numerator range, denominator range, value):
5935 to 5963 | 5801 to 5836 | 0.85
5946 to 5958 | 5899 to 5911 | 1.28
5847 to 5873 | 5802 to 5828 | 0.84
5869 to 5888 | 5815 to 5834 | 0.73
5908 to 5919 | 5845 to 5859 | 0.78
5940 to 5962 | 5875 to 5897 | 1.64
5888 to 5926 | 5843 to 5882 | 0.72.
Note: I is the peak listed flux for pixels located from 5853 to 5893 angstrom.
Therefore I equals 0.7836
